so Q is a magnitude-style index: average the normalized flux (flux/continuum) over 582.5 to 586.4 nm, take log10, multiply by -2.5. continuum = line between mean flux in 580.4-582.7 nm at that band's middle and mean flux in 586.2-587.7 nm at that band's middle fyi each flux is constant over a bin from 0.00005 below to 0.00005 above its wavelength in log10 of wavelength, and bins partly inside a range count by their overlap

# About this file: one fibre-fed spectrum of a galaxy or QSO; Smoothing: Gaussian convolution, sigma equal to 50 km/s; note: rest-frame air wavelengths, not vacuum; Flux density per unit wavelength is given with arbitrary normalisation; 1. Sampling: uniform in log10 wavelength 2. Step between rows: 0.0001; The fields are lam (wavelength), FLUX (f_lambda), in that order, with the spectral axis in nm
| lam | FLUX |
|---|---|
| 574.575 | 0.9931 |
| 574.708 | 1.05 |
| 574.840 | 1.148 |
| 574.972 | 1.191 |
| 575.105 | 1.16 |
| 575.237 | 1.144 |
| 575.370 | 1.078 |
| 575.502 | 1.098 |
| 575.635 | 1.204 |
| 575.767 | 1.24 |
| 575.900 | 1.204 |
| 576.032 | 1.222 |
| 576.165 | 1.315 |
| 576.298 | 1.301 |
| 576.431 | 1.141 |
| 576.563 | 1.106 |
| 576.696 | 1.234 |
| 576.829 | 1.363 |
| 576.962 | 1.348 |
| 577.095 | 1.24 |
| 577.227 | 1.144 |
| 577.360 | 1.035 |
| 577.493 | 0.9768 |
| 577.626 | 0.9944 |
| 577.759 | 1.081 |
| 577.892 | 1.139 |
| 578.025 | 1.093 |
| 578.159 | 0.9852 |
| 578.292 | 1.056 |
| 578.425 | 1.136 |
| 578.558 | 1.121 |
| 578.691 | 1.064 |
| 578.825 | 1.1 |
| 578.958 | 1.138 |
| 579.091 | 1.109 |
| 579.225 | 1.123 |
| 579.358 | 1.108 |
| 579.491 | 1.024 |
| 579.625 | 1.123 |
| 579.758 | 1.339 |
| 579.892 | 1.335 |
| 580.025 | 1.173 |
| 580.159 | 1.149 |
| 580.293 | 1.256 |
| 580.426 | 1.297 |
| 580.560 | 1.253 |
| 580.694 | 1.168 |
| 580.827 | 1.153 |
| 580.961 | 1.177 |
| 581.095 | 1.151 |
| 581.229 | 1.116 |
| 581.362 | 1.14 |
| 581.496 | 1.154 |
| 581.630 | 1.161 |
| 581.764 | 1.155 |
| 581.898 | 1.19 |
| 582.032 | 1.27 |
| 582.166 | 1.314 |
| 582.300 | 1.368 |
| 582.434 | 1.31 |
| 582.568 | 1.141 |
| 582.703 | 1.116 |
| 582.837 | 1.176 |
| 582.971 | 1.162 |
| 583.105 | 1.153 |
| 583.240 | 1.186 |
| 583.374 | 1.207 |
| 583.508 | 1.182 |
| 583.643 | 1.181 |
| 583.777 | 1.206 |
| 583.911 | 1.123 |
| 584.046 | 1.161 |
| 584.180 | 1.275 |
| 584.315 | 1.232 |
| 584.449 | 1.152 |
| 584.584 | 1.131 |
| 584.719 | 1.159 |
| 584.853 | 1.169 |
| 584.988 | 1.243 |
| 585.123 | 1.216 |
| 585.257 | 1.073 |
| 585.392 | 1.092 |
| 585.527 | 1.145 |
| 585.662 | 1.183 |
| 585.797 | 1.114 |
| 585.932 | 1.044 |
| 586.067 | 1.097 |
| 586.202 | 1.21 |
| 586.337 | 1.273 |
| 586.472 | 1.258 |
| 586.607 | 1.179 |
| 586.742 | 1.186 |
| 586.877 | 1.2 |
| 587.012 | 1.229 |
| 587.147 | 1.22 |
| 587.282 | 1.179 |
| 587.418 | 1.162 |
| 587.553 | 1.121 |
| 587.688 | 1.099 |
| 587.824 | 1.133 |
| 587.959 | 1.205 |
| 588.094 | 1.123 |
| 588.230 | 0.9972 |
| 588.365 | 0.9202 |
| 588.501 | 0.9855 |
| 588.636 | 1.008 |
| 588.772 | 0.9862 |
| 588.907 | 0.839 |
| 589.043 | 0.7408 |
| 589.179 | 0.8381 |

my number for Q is 0.03 mag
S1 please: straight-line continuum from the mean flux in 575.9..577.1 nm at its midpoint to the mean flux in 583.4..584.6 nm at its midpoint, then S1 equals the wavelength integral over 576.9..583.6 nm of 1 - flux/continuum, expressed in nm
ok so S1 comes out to 0.30 nm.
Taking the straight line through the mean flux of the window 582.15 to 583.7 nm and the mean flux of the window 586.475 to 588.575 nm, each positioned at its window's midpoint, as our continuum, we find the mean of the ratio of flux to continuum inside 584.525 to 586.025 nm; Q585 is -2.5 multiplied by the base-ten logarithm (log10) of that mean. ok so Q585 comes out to 0.02 mag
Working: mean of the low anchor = 1.2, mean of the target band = 1.14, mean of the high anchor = 1.13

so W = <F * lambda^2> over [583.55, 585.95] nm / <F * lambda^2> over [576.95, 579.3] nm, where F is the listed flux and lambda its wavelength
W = 1.1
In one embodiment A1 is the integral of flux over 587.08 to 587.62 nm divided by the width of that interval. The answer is 1.17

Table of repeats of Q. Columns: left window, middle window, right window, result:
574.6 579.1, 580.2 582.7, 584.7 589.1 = -0.07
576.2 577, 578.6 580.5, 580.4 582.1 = 0.03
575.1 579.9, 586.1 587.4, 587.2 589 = -0.14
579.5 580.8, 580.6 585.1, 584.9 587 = 0.01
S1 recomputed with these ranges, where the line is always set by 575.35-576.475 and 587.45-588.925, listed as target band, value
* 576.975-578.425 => 0.12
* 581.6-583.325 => -0.13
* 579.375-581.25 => -0.07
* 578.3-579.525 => 0.07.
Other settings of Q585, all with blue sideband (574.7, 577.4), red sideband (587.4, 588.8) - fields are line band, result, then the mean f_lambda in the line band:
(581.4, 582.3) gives -0.078 mag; 1.22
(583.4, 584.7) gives -0.069 mag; 1.18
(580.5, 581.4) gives -0.023 mag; 1.17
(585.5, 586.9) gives -0.082 mag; 1.17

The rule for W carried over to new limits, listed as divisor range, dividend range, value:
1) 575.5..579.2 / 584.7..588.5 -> 1.03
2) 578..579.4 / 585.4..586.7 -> 1.09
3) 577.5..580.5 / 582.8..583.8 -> 1.06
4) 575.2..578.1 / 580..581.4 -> 1.03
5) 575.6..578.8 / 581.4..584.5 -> 1.06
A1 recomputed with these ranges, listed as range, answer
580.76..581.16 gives 1.16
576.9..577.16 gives 1.29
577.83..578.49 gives 1.08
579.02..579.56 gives 1.09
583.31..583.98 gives 1.18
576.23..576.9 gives 1.23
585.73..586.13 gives 1.08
